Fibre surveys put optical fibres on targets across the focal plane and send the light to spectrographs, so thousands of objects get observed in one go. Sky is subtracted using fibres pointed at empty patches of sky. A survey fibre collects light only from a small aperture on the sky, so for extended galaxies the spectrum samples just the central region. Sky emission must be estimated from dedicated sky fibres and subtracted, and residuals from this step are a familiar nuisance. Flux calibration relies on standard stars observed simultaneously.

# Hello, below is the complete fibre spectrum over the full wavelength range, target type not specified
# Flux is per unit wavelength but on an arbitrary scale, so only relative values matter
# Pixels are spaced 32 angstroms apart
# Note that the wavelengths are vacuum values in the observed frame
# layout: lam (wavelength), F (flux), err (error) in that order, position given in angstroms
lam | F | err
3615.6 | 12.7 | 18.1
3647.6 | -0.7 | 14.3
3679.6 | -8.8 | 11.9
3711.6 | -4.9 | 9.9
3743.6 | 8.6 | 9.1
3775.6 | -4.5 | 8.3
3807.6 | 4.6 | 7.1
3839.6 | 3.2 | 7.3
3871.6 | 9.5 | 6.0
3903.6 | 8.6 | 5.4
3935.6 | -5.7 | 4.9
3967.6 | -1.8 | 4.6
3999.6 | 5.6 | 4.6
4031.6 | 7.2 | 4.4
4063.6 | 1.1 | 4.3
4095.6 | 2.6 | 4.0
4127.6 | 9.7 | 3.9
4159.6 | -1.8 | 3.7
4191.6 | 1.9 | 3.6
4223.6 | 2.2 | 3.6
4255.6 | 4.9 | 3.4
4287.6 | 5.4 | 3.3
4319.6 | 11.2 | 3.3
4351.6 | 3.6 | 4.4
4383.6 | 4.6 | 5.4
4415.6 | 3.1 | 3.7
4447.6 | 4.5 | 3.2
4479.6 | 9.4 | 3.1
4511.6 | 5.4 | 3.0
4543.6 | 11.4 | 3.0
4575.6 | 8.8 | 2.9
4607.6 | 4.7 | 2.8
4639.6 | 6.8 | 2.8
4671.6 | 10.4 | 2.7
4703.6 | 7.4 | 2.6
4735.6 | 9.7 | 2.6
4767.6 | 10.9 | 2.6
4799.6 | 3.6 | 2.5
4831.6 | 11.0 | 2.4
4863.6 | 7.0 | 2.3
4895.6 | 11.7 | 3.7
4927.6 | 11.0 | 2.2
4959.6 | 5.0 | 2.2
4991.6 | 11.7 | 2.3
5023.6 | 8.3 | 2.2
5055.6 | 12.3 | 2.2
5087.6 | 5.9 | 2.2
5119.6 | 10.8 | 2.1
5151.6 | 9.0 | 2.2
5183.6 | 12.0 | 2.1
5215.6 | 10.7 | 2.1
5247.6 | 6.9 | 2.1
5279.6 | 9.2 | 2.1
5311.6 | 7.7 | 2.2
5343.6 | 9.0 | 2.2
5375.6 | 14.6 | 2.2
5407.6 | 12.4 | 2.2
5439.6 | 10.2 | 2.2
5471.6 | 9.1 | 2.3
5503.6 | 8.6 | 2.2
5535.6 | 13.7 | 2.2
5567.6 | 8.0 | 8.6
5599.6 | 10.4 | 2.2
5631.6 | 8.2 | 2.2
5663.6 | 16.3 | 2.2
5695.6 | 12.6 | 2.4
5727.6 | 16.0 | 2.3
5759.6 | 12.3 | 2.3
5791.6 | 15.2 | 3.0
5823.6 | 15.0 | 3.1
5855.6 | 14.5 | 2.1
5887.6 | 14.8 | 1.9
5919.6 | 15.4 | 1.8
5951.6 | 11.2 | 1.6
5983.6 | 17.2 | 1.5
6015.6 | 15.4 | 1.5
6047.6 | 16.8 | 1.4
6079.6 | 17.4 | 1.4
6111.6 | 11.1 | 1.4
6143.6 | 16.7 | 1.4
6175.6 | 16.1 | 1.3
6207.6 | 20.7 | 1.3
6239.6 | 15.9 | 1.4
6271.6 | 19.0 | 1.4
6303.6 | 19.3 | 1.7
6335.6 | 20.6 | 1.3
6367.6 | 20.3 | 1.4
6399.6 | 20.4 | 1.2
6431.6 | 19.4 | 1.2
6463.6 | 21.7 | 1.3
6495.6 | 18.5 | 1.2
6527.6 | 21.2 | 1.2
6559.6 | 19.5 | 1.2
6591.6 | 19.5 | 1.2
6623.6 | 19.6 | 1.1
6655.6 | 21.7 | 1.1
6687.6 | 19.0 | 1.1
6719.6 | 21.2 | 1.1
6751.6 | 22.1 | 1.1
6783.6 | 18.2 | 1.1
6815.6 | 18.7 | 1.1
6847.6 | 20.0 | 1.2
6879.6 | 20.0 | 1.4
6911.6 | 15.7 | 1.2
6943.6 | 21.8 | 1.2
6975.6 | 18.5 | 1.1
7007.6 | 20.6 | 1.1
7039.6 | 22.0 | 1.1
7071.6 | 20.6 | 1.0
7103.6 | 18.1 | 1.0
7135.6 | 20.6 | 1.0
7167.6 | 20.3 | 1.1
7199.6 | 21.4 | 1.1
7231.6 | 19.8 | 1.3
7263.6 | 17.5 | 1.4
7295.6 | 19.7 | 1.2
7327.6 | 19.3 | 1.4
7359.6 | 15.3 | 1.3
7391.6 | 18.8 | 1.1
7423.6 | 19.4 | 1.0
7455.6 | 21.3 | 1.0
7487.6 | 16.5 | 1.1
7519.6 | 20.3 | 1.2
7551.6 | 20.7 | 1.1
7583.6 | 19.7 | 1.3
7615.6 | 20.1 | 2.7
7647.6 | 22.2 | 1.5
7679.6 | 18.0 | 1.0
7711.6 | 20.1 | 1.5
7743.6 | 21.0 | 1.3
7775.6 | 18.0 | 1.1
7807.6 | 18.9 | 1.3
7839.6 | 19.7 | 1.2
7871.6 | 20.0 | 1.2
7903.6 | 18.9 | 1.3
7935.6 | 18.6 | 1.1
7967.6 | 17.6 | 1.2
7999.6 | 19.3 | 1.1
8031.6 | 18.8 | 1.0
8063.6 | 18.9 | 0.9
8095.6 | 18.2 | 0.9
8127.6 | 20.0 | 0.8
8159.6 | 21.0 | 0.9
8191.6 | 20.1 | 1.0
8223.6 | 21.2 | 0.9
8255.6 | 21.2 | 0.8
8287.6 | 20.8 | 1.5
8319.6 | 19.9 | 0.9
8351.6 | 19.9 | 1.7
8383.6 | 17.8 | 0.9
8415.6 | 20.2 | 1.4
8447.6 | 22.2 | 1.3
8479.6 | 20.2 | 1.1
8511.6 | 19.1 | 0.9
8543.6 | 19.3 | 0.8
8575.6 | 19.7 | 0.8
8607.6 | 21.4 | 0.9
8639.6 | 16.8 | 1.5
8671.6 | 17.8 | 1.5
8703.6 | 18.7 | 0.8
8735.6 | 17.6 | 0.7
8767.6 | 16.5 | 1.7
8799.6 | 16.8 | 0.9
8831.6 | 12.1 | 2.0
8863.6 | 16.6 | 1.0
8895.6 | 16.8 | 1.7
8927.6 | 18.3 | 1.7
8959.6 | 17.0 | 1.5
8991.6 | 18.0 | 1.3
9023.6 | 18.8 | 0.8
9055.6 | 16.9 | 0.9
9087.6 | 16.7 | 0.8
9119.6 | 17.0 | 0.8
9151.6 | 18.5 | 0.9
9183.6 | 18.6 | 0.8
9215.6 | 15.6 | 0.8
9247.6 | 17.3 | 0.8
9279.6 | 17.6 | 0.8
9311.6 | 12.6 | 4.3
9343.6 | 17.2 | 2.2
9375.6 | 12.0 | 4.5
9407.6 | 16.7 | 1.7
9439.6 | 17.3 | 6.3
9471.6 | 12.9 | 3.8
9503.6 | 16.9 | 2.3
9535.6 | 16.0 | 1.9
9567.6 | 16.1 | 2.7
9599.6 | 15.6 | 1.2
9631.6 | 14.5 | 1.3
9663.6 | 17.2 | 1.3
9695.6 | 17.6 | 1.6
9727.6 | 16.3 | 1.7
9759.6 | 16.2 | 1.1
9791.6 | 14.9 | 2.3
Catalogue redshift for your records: 0.42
